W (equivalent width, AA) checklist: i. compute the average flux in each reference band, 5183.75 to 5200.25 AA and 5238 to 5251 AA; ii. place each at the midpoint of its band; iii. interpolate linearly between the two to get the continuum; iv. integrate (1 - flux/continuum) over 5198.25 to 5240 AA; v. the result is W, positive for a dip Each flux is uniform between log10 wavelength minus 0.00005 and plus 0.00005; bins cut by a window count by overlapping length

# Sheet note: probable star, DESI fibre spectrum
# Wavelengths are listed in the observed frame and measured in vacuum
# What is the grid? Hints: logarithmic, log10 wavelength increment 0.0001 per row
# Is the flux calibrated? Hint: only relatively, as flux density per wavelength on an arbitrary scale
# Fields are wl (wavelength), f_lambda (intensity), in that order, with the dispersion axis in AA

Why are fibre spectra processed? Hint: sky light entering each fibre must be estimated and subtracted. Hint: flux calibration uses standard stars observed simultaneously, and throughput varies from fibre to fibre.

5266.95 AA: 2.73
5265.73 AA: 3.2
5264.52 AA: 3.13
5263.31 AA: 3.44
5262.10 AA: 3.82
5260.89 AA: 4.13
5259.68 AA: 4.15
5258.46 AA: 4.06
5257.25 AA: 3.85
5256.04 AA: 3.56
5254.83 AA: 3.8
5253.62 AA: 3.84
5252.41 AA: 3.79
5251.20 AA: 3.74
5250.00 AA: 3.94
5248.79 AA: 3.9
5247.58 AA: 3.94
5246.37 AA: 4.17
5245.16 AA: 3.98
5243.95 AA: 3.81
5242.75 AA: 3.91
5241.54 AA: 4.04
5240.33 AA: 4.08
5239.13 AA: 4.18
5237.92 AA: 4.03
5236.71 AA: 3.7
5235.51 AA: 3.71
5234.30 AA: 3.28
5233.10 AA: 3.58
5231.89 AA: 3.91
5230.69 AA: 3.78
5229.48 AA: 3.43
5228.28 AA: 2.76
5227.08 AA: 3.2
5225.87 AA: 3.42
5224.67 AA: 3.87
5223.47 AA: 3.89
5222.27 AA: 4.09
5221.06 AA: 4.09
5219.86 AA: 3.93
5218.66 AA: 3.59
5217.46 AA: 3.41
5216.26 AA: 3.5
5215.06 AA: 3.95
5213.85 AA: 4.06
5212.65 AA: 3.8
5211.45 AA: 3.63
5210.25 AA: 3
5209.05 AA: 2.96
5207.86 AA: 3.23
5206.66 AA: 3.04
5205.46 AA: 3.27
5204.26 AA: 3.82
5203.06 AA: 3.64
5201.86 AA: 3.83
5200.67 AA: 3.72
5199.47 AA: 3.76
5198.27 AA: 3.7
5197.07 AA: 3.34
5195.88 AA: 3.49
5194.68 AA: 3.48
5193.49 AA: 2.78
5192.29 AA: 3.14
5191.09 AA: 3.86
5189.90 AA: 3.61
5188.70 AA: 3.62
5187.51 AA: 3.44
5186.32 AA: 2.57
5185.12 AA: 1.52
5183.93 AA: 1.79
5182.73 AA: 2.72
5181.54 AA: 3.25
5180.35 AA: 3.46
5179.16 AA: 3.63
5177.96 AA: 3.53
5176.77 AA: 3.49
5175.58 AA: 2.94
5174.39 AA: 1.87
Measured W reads -0.3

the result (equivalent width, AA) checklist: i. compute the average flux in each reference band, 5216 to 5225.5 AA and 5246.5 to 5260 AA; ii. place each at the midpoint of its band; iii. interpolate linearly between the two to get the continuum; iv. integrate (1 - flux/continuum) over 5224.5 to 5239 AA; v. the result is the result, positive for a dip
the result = 1.0 AA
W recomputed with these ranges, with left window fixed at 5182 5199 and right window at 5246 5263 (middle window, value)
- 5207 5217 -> -0.4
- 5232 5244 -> -0.5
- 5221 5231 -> -0.2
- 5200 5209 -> -0.6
